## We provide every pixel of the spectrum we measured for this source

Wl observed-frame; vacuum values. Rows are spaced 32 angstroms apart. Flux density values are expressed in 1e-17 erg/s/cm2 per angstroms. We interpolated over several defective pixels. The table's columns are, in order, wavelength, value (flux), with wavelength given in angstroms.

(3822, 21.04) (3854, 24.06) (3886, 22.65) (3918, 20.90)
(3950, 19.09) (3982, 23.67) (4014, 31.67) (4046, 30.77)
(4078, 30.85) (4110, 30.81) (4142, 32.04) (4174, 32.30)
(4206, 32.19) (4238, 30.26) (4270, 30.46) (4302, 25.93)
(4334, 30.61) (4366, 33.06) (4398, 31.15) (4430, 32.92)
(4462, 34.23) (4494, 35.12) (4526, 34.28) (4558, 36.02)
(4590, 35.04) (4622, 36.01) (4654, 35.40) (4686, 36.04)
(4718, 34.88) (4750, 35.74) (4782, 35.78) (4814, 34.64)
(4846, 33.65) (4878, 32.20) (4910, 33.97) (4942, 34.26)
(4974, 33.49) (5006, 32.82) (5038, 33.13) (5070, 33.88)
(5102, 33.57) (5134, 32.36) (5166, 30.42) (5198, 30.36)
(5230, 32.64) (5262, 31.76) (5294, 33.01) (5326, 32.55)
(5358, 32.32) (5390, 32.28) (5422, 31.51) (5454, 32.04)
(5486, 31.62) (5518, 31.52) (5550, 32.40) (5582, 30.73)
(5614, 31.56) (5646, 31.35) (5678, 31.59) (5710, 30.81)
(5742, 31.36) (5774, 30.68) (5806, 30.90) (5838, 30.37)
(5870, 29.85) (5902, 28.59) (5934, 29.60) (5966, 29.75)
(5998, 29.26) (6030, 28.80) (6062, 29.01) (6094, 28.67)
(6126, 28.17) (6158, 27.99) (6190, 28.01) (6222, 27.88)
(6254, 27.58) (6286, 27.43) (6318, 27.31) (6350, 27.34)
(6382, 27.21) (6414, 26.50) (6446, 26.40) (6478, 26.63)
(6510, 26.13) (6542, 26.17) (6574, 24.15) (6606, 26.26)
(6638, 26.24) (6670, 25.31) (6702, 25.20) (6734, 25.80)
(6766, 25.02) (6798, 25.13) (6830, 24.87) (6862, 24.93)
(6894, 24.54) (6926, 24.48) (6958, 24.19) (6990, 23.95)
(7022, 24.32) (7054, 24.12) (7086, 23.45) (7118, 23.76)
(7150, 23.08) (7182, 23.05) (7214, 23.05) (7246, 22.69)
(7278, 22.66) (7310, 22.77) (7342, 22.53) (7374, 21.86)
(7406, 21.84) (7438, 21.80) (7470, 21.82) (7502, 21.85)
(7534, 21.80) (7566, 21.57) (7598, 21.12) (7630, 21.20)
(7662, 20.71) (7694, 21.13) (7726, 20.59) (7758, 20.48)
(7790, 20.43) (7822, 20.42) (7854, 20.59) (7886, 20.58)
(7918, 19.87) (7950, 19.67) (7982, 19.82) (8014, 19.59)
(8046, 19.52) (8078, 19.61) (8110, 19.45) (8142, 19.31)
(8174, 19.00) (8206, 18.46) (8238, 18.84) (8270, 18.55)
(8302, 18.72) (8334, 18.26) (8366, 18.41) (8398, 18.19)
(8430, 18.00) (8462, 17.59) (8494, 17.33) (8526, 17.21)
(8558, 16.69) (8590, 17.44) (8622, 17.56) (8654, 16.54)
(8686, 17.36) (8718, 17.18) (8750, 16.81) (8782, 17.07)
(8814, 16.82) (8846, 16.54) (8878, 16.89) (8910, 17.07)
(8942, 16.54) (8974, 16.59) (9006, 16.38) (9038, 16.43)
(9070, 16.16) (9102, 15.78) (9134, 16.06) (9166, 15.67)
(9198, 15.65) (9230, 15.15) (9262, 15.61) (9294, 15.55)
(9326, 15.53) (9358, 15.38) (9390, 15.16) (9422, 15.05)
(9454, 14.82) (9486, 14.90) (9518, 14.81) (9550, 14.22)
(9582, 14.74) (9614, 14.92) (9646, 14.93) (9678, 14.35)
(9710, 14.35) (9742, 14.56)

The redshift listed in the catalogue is 0.000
